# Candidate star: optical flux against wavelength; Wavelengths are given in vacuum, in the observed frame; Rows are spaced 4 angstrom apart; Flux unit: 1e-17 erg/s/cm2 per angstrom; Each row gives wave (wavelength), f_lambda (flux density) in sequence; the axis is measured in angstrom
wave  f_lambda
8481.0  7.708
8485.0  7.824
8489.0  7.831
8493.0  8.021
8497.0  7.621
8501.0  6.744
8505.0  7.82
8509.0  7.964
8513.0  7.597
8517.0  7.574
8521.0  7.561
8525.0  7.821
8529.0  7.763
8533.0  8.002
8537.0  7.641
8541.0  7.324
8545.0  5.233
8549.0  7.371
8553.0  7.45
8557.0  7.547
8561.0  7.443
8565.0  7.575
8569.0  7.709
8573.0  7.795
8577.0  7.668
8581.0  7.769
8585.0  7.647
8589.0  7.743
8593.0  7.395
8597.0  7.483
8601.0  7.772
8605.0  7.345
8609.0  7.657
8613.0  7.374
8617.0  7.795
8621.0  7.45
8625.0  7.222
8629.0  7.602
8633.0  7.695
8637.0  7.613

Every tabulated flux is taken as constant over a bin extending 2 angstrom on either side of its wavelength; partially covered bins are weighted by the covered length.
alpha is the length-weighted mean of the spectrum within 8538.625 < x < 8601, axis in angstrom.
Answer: 7.42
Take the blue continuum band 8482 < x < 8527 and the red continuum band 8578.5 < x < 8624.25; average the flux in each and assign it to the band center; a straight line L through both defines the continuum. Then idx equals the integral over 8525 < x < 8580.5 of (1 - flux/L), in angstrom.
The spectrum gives 1.3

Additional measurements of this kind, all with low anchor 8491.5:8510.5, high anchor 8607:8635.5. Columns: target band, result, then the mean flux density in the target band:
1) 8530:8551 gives 1.24 angstrom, 7.15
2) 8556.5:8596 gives -0.30 angstrom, 7.63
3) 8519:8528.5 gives -0.13 angstrom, 7.7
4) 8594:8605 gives 0.00 angstrom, 7.55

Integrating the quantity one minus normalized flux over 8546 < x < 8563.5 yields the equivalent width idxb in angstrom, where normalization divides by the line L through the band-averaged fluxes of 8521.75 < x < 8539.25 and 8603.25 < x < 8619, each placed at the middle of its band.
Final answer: 0.9 angstrom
